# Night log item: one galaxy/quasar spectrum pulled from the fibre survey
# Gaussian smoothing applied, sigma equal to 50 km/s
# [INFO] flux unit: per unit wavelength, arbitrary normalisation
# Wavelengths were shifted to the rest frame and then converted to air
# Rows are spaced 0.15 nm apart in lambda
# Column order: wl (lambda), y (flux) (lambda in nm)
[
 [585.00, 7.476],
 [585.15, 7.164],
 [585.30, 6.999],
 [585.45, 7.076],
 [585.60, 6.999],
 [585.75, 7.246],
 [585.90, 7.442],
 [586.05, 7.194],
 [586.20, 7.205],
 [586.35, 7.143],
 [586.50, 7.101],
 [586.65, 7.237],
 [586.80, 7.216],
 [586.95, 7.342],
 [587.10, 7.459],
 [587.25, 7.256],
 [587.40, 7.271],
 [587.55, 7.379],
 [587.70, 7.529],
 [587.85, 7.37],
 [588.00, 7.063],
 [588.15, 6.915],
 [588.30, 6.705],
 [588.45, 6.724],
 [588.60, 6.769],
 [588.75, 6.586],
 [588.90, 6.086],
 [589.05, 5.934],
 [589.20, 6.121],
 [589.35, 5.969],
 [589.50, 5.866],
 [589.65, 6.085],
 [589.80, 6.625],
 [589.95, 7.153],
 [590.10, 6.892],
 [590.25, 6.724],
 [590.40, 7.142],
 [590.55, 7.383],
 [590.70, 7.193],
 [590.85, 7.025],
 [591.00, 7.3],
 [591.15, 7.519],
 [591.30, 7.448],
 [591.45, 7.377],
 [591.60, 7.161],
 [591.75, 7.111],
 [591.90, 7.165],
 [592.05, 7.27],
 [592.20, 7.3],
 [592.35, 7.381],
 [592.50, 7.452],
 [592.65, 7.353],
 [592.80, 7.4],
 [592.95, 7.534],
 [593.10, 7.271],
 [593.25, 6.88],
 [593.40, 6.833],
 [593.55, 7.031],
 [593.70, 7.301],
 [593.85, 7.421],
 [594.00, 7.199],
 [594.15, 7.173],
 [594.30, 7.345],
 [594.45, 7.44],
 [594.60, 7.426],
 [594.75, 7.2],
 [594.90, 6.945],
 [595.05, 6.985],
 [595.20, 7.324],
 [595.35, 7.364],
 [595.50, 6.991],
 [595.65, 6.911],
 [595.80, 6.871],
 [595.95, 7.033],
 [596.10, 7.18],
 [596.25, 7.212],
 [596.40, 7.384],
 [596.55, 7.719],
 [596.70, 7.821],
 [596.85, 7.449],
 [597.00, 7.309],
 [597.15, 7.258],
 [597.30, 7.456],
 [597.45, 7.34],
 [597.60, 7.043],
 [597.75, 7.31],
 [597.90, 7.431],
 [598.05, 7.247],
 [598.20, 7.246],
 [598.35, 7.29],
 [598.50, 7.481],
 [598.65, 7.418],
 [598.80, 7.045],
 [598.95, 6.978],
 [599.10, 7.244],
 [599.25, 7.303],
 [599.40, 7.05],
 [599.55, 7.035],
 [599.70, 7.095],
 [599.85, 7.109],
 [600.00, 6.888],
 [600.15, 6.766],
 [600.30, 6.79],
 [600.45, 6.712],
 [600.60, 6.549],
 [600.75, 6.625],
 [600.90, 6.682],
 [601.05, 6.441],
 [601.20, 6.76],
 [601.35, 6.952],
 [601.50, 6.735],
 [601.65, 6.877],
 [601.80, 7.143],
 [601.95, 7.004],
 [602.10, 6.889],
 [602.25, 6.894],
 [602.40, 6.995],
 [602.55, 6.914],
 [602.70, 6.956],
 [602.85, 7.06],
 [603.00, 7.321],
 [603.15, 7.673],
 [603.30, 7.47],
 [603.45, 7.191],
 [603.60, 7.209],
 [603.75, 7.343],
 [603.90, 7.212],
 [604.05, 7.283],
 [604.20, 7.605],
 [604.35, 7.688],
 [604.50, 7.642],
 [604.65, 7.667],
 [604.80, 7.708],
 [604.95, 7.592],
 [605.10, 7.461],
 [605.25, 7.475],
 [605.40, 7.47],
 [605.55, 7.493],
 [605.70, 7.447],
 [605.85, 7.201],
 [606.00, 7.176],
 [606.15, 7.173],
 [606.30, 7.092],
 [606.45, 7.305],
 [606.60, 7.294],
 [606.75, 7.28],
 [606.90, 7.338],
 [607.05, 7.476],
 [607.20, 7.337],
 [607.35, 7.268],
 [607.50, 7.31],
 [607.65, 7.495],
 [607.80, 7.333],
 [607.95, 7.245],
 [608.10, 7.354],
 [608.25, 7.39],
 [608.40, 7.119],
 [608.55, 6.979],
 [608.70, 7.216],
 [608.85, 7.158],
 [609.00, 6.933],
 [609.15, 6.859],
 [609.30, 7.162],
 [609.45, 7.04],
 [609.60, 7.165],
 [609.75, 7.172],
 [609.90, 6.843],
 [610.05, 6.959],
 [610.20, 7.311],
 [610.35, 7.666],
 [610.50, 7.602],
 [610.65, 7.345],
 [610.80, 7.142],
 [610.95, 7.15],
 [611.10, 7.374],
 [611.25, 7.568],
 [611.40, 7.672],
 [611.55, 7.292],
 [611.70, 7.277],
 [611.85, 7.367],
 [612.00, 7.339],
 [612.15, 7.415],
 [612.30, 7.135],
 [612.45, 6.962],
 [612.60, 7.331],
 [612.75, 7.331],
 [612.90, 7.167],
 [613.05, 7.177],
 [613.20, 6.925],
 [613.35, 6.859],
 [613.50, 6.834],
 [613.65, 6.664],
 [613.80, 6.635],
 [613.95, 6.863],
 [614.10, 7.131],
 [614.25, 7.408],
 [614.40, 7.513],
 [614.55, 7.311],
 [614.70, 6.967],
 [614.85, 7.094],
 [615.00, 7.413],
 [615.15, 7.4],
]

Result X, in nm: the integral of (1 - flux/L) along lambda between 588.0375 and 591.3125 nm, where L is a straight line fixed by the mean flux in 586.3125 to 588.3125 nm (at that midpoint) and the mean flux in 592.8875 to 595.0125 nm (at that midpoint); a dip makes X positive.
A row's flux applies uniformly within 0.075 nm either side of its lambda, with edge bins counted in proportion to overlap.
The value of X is 0.23 nm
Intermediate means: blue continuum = 7.23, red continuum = 7.21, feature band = 6.72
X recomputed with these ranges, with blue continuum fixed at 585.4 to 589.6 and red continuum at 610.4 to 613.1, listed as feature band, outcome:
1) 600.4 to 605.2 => 0.03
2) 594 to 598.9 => -0.13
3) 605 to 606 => -0.03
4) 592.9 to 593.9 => -0.02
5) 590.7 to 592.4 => -0.07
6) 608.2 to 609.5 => 0.03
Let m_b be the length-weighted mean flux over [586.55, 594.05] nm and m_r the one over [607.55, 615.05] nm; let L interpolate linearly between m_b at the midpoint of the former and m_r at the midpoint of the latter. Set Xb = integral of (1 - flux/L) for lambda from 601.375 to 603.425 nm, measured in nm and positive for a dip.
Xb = 0.016 nm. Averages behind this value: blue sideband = 7.03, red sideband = 7.19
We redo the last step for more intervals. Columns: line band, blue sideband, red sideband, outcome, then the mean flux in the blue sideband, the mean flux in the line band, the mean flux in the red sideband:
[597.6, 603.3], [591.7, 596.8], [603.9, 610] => 0.19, 7.24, 7.03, 7.3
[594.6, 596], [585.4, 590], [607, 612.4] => -0.01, 6.9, 7.09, 7.26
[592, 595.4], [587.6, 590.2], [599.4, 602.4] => -0.27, 6.62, 7.25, 6.85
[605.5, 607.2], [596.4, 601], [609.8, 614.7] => -0.03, 7.16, 7.3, 7.2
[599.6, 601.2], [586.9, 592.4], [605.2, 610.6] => 0.08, 6.96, 6.77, 7.25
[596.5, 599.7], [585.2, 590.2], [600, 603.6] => -0.17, 6.91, 7.3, 6.94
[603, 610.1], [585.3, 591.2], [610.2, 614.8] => -0.15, 6.95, 7.31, 7.21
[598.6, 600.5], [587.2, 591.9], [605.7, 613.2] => 0.01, 6.9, 7.03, 7.25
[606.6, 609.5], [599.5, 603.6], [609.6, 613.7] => -0.04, 6.95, 7.23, 7.22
